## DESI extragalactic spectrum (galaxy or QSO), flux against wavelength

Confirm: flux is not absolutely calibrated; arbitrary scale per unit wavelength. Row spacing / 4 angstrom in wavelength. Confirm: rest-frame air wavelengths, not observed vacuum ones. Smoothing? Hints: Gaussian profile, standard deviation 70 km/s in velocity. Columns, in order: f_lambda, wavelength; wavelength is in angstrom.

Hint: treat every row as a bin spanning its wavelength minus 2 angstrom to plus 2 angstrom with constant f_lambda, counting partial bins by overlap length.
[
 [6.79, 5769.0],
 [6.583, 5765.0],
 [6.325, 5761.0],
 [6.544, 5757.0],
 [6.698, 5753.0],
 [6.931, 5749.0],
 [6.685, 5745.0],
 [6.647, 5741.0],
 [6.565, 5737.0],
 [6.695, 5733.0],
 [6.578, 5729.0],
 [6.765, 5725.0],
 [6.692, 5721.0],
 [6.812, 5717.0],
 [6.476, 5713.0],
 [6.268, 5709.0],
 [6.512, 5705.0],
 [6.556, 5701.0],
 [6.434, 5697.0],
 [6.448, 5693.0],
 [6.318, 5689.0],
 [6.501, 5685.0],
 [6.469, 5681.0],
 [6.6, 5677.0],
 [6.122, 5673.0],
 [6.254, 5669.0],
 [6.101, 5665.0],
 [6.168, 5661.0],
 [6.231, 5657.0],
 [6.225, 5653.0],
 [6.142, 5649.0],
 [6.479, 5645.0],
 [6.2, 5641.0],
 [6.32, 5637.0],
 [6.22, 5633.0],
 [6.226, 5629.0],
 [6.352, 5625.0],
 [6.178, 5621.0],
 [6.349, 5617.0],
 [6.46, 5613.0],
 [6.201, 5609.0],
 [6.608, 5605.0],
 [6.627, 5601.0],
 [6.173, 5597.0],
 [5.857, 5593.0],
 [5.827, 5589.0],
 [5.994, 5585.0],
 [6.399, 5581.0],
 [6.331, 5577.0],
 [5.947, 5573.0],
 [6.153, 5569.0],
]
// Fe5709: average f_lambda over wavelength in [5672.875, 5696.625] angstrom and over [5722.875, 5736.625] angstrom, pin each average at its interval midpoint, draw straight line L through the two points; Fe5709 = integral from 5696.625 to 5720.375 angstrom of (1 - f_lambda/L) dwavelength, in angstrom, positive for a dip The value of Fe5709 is 0.1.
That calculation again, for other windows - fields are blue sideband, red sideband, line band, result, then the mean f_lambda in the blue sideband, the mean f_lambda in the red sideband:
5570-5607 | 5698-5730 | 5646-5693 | 1.1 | 6.19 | 6.58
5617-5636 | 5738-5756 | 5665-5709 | 0.6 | 6.26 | 6.72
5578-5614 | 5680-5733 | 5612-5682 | 1.0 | 6.23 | 6.53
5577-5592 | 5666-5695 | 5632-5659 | 0.1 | 6.09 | 6.38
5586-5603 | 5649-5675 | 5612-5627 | -0.5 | 6.11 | 6.18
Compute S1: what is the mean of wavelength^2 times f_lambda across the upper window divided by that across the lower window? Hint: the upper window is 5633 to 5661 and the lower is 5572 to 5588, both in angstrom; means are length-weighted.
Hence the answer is 1.04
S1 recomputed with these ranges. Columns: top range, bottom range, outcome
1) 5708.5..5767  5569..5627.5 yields 1.12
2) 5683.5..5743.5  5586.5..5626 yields 1.09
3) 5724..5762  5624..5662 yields 1.10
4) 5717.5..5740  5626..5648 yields 1.10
